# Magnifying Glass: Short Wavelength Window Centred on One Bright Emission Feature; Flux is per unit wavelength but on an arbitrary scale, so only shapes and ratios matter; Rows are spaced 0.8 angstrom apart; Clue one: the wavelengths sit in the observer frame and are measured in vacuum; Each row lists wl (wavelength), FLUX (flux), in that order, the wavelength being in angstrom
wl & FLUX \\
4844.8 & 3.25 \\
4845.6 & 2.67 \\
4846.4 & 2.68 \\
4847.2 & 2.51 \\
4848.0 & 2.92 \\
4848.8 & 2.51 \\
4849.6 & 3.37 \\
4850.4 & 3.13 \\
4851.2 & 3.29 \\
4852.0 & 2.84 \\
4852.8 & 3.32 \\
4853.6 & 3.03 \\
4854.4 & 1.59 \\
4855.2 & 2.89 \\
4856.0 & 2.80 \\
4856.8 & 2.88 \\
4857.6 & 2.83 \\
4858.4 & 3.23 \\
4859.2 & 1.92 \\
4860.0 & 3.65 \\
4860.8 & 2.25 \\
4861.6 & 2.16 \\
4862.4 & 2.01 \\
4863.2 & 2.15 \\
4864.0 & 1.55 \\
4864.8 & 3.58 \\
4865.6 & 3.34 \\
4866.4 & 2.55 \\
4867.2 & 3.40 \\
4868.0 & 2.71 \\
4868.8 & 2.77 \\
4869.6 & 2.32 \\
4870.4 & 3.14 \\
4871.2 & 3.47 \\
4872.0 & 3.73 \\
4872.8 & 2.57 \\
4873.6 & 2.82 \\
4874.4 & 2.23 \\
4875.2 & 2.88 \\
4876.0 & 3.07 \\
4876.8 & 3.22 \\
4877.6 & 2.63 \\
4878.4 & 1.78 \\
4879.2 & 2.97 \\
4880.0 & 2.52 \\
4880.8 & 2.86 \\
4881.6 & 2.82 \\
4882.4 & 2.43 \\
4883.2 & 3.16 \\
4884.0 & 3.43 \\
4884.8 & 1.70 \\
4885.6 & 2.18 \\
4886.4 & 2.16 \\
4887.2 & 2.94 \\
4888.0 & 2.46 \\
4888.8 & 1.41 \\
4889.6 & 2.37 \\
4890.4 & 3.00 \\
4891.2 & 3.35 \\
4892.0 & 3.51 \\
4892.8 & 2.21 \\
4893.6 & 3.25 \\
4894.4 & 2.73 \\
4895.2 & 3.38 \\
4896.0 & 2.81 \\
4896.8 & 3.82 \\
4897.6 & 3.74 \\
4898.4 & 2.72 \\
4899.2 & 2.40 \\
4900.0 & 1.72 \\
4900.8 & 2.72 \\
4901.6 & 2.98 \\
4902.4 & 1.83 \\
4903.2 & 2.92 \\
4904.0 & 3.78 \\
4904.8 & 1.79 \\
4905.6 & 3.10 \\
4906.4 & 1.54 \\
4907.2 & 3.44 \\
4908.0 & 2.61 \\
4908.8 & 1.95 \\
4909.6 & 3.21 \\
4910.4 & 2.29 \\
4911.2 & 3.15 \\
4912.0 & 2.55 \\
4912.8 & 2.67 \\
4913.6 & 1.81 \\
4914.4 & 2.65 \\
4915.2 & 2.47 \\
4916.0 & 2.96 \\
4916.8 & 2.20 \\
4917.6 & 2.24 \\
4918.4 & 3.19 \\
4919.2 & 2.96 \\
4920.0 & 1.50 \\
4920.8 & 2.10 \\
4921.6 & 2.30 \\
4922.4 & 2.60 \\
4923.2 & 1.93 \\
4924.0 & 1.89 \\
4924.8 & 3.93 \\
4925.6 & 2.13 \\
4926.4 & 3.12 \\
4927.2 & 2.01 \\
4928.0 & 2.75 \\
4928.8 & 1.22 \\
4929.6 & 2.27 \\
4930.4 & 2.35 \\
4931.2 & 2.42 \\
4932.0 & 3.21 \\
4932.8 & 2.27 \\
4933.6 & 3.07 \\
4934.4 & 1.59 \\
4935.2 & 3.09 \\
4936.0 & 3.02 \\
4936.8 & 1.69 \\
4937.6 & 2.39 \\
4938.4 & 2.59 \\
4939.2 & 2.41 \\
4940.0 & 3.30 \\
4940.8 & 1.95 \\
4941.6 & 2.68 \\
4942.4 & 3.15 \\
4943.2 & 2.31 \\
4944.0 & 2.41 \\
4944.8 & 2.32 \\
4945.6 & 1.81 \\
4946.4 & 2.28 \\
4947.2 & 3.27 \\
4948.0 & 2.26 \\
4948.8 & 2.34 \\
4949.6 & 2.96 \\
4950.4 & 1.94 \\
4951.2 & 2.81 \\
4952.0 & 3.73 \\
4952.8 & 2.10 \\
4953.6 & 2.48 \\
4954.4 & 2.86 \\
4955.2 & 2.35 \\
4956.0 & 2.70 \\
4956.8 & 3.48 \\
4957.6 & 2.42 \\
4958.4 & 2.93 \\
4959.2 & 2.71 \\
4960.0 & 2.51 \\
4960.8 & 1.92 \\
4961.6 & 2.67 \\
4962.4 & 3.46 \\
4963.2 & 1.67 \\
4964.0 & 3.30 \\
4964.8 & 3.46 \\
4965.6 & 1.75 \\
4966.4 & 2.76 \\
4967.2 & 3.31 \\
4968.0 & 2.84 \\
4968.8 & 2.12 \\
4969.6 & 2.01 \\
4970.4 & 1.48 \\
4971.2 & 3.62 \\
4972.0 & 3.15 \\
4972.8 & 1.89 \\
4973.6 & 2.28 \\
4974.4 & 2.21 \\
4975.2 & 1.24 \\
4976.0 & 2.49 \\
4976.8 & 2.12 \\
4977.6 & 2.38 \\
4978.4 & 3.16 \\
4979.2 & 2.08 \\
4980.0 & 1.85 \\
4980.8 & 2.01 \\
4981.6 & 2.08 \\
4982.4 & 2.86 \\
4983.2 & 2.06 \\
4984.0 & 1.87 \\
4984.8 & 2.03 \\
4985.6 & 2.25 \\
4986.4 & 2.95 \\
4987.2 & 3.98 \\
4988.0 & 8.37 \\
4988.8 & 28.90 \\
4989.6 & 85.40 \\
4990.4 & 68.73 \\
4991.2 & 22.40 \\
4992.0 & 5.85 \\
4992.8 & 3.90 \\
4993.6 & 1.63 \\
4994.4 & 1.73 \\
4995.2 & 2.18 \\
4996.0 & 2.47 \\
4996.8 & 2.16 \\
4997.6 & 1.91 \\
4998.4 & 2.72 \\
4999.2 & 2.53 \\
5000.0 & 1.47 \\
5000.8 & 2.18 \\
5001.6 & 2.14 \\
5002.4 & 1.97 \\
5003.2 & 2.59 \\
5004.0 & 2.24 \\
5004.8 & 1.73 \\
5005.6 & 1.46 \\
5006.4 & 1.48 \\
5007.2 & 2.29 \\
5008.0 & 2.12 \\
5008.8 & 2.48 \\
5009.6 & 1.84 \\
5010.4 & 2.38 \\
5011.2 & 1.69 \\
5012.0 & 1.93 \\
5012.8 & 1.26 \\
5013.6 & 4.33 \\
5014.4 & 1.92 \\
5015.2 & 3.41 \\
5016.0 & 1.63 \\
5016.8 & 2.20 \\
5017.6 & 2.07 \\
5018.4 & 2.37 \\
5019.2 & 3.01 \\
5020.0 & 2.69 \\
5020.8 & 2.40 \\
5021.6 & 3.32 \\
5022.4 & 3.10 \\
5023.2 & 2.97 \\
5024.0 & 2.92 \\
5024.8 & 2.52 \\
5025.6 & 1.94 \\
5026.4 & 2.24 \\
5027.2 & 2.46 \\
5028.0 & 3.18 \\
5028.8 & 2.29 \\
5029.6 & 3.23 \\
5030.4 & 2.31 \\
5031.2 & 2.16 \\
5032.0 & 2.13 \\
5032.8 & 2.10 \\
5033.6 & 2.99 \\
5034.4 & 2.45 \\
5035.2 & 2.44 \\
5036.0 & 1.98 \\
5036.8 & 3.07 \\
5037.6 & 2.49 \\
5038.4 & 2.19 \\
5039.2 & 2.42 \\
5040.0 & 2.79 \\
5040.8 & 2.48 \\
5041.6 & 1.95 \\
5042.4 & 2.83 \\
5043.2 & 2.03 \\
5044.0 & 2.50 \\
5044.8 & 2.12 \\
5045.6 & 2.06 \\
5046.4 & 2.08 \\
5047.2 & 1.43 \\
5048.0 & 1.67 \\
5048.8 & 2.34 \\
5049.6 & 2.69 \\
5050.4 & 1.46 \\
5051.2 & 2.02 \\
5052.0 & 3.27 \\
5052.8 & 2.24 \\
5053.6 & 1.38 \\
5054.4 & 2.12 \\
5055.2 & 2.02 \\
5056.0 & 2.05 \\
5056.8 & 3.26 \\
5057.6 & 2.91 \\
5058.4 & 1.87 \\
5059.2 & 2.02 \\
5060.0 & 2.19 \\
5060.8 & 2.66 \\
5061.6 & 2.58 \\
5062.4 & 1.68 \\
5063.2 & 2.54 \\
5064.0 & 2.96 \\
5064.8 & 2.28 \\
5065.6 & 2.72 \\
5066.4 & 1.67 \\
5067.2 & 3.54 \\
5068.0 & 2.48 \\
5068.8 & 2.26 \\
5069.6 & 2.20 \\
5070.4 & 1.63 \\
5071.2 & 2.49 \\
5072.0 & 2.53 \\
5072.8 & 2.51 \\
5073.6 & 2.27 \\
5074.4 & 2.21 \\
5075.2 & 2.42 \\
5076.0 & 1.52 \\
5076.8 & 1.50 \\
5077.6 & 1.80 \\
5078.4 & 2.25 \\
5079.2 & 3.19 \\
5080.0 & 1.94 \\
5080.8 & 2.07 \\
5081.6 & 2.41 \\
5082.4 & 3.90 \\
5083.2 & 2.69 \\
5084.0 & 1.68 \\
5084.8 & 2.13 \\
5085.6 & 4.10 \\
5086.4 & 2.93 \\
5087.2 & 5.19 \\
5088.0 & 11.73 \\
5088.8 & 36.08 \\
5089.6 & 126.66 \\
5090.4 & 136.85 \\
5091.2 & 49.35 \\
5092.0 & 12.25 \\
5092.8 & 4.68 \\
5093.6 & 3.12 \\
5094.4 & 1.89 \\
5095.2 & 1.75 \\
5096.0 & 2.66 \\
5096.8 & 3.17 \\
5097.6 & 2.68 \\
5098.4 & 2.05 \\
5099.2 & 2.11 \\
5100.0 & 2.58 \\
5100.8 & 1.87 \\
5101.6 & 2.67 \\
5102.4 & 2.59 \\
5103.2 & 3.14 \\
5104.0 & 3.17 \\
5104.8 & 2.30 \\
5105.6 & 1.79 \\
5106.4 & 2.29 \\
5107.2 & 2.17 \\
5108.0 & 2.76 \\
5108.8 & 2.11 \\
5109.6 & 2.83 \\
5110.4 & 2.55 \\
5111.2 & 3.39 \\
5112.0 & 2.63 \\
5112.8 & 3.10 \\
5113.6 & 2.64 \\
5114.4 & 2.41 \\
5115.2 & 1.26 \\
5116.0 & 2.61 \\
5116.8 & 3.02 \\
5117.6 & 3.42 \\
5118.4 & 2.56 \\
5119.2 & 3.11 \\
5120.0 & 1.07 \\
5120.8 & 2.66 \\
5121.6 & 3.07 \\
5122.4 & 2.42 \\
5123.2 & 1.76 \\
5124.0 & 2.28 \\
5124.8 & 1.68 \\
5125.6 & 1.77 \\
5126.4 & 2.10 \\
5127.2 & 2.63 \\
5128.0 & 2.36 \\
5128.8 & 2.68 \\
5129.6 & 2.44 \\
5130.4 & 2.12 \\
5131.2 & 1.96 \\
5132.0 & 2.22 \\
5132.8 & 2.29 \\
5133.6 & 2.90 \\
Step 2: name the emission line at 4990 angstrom H-beta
